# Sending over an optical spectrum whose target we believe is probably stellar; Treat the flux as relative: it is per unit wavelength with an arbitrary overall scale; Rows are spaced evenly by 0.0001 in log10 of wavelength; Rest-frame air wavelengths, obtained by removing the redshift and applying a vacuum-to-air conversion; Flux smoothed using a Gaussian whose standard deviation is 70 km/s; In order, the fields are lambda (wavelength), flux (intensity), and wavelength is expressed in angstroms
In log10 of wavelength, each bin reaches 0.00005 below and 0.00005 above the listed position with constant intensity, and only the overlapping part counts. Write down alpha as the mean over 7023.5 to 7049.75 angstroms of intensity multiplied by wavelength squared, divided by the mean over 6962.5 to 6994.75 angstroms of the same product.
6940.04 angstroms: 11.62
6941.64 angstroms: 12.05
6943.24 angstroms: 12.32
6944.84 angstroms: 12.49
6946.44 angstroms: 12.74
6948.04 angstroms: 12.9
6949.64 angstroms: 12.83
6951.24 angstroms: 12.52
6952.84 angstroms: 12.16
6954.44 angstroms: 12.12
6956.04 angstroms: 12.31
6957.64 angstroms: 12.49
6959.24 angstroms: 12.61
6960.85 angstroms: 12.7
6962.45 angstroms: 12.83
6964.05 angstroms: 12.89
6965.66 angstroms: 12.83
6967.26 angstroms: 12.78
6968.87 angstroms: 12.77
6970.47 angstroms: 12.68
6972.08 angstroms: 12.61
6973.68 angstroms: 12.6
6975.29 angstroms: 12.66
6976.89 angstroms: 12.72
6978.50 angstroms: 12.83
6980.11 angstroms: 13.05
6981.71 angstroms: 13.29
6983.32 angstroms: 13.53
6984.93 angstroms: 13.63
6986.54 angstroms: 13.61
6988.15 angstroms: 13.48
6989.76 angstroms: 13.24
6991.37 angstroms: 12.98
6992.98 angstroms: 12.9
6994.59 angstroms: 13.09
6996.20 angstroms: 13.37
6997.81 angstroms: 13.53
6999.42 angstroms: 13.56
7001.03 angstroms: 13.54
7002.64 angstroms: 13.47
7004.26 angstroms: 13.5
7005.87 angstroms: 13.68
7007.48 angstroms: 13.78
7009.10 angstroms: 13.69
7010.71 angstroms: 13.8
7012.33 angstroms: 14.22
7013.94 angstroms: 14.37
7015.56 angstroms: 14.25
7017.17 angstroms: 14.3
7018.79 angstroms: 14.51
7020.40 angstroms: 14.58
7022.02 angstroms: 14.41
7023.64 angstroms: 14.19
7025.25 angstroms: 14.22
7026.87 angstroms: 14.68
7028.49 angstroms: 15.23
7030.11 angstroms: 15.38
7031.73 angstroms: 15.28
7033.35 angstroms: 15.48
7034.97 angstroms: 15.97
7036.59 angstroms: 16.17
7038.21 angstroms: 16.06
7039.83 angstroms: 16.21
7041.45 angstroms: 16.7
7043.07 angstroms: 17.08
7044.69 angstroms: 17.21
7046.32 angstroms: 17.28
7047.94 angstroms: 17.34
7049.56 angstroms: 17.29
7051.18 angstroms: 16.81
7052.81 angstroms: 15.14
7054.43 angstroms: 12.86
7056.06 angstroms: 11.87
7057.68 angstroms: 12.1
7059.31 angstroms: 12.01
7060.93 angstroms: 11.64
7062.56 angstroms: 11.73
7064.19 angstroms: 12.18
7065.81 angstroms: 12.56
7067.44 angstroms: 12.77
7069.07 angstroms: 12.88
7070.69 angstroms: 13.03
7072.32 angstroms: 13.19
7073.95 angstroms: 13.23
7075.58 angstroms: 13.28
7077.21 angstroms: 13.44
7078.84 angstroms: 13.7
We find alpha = 1.3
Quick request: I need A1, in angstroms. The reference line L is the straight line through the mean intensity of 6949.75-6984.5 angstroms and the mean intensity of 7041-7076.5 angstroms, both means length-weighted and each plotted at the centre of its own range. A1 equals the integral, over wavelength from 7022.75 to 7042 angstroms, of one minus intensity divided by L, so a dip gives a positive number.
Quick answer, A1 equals -2.47 angstroms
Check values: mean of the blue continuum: 12.7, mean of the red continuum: 14.1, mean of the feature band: 15.4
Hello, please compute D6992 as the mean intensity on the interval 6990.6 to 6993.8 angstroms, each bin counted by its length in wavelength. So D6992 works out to 12.9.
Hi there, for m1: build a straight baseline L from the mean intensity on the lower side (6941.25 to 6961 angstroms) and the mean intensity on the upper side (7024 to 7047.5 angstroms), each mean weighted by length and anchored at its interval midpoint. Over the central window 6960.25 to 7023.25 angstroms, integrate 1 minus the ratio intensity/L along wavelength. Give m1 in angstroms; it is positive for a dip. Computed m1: 3.2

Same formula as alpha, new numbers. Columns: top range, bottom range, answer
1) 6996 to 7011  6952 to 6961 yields 1.11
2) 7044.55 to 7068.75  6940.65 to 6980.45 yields 1.14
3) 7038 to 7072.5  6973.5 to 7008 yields 1.10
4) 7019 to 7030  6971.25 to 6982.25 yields 1.16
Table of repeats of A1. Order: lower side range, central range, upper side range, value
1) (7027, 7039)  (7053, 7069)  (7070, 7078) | 1.9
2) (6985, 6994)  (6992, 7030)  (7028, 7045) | 1.5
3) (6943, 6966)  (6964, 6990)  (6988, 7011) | 0.0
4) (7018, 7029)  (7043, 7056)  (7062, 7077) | -2.4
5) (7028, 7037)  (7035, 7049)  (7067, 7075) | -1.7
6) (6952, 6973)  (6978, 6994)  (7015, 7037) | 0.2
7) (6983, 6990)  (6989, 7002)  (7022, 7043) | 0.6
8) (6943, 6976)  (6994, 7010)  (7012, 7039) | 0.6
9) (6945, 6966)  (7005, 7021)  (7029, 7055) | 0.9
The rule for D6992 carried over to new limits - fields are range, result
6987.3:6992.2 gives 13.2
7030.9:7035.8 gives 15.6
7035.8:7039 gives 16.1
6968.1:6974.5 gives 12.7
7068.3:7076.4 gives 13.1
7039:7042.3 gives 16.5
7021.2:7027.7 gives 14.4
